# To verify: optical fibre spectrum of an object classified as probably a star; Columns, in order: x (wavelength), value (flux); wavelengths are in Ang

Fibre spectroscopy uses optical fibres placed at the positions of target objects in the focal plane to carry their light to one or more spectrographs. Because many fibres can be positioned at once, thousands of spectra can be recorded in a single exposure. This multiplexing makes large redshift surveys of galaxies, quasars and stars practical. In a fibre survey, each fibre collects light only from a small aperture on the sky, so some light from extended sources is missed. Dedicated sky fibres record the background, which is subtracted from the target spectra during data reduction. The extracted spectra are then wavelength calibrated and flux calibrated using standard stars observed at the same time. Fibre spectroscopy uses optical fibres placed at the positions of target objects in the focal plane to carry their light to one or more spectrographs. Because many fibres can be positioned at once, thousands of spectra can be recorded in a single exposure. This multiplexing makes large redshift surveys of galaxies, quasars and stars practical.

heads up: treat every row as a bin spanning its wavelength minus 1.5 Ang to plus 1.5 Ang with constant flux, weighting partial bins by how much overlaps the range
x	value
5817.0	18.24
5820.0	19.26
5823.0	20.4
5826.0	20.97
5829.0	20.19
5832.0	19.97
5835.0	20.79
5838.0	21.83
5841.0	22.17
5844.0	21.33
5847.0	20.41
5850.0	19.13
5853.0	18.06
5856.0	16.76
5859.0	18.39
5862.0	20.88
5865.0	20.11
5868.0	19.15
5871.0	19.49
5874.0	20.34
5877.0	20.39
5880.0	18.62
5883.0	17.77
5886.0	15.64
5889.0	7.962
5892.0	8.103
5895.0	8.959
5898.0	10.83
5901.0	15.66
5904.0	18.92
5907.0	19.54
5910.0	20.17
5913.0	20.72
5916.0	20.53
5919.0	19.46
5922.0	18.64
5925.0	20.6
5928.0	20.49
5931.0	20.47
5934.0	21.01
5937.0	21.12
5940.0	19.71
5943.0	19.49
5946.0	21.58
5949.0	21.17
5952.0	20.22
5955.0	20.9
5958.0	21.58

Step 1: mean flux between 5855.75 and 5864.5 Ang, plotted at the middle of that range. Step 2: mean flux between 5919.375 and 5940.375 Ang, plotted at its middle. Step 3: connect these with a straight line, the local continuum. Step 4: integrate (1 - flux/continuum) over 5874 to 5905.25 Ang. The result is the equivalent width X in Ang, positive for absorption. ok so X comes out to 8.1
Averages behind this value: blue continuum 19.1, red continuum 20.3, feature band 14.5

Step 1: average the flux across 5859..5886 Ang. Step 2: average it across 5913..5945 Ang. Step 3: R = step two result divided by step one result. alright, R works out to 1.05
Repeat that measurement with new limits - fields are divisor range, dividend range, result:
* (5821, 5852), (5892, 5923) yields 0.82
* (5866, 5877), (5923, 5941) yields 1.04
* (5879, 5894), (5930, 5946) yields 1.54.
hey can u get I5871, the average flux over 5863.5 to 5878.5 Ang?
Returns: 19.9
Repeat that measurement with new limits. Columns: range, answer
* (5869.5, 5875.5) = 19.9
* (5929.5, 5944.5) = 20.4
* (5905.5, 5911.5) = 19.9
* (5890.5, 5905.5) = 12.5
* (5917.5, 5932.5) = 19.9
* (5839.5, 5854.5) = 20.2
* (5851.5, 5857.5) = 17.4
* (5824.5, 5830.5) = 20.6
